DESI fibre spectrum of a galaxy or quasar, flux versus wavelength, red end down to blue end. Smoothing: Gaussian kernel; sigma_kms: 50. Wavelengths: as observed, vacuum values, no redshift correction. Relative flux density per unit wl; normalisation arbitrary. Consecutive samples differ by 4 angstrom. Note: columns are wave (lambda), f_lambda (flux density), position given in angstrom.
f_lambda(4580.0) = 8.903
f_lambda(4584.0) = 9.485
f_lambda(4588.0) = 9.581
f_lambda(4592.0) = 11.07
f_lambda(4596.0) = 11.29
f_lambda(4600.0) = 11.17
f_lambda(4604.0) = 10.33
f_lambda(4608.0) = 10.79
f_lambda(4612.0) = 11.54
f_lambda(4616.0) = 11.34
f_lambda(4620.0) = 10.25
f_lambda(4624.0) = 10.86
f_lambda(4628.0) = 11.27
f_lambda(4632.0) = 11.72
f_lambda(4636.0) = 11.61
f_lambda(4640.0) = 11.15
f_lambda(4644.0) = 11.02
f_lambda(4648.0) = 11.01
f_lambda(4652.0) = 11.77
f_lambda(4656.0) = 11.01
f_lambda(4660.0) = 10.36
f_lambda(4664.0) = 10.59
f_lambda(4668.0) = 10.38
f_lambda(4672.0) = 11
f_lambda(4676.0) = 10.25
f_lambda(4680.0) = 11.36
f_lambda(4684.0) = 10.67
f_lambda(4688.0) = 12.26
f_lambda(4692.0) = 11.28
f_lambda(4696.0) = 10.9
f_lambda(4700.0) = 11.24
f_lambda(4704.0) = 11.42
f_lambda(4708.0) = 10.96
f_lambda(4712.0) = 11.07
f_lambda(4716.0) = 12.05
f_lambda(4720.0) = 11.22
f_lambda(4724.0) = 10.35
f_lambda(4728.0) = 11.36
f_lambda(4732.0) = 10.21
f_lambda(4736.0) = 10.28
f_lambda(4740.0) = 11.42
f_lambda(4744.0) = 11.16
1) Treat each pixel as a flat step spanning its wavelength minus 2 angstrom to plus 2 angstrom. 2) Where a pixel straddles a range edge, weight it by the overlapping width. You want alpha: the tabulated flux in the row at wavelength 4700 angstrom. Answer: 11.24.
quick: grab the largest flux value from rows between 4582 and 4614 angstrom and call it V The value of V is 11.54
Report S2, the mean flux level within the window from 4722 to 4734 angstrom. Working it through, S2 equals 10.6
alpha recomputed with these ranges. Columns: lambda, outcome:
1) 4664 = 10.59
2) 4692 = 11.28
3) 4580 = 8.903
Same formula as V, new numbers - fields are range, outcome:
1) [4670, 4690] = 12.26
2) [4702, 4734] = 12.05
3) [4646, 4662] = 11.77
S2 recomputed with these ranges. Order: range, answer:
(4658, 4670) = 10.4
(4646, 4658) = 11.3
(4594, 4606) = 10.9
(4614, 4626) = 10.8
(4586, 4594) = 10.3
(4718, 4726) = 10.8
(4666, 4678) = 10.5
